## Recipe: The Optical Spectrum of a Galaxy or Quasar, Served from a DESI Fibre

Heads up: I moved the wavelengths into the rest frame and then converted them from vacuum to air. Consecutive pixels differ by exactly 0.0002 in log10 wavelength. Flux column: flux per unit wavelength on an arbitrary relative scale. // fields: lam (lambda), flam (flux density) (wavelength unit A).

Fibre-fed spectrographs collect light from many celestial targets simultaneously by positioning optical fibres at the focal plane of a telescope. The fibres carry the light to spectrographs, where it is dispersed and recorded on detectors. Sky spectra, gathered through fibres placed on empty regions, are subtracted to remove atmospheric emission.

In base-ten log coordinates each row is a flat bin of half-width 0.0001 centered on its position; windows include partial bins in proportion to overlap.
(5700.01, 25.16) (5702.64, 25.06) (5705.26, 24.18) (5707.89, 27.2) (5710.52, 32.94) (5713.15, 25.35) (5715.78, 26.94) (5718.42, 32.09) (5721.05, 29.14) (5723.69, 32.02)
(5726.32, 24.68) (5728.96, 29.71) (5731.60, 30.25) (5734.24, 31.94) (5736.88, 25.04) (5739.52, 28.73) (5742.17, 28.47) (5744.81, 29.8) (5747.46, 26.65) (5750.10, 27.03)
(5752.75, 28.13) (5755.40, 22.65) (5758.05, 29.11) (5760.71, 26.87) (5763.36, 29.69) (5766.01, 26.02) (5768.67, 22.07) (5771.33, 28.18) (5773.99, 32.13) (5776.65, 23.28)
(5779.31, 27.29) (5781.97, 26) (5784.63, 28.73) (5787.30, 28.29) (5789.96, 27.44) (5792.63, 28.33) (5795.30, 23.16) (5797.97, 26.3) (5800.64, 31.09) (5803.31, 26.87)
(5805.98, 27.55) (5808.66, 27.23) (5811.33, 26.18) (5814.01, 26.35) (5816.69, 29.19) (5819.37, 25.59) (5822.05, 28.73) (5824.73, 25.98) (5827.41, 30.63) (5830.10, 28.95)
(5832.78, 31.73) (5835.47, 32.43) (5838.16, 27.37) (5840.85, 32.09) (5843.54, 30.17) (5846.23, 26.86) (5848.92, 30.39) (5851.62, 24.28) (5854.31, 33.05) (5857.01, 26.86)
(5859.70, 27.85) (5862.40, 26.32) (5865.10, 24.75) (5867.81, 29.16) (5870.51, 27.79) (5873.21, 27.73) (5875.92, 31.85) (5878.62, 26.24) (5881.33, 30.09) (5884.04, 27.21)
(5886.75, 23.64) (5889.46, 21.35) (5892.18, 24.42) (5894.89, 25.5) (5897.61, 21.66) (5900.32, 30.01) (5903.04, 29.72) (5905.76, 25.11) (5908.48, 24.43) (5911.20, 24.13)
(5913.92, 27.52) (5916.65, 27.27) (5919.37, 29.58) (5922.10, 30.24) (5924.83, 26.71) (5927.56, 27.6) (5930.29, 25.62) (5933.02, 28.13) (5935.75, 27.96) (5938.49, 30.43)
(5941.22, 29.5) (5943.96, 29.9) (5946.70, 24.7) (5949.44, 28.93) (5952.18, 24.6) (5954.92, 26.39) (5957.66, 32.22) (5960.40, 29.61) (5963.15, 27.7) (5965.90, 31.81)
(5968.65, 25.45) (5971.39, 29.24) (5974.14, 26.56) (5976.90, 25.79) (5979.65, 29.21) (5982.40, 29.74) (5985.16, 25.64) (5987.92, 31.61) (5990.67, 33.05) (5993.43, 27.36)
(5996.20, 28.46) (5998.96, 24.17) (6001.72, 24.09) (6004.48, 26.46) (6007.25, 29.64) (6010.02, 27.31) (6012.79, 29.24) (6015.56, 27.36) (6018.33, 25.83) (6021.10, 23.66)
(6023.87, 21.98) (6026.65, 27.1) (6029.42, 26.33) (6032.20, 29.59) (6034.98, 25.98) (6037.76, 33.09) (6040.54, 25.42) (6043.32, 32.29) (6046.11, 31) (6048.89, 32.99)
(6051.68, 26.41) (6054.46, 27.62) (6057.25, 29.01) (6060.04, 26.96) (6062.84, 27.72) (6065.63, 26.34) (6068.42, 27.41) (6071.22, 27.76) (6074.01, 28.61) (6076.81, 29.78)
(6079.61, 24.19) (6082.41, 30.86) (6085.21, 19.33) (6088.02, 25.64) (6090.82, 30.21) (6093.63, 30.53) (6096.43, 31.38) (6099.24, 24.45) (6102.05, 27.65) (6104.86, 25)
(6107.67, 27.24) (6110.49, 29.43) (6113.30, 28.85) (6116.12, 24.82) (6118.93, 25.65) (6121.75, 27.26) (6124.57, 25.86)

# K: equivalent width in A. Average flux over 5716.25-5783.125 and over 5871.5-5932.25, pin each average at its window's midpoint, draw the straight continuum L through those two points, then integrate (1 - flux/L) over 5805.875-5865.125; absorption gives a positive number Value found -2.5 A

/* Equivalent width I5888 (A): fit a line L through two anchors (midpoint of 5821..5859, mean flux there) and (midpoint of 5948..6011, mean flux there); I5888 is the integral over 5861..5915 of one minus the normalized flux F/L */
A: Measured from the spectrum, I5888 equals 4.5 A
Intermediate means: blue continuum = 29.2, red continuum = 28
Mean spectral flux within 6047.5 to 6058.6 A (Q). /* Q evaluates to 29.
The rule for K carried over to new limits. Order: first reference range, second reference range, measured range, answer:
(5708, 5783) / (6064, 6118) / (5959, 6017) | -1.18 A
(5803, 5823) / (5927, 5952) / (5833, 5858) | -1.86 A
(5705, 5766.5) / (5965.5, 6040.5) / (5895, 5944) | 0.57 A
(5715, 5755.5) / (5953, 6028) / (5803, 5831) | 0.65 A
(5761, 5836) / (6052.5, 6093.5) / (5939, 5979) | -0.94 A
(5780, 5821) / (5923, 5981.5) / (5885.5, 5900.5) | 2.02 A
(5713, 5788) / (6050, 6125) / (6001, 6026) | 1.06 A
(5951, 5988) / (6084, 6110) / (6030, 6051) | -1.75 A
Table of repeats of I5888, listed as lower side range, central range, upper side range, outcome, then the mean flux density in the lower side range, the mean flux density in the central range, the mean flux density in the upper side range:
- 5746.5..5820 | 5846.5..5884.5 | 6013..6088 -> -1.3 A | 27.1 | 28.1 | 27.5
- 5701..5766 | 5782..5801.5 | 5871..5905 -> 0.0 A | 28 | 27.4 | 26.6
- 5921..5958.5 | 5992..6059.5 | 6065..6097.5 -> 0.5 A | 28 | 27.6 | 27.7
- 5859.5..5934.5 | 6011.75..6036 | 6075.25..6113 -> 0.8 A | 26.8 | 26.3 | 27.4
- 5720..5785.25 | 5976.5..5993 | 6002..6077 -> -0.9 A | 27.7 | 29.3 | 27.8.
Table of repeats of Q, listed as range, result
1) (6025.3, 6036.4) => 27.3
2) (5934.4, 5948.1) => 28.5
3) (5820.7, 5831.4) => 28.6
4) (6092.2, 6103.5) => 28.5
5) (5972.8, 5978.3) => 26.2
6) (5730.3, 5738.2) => 29.1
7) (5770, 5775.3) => 30.1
